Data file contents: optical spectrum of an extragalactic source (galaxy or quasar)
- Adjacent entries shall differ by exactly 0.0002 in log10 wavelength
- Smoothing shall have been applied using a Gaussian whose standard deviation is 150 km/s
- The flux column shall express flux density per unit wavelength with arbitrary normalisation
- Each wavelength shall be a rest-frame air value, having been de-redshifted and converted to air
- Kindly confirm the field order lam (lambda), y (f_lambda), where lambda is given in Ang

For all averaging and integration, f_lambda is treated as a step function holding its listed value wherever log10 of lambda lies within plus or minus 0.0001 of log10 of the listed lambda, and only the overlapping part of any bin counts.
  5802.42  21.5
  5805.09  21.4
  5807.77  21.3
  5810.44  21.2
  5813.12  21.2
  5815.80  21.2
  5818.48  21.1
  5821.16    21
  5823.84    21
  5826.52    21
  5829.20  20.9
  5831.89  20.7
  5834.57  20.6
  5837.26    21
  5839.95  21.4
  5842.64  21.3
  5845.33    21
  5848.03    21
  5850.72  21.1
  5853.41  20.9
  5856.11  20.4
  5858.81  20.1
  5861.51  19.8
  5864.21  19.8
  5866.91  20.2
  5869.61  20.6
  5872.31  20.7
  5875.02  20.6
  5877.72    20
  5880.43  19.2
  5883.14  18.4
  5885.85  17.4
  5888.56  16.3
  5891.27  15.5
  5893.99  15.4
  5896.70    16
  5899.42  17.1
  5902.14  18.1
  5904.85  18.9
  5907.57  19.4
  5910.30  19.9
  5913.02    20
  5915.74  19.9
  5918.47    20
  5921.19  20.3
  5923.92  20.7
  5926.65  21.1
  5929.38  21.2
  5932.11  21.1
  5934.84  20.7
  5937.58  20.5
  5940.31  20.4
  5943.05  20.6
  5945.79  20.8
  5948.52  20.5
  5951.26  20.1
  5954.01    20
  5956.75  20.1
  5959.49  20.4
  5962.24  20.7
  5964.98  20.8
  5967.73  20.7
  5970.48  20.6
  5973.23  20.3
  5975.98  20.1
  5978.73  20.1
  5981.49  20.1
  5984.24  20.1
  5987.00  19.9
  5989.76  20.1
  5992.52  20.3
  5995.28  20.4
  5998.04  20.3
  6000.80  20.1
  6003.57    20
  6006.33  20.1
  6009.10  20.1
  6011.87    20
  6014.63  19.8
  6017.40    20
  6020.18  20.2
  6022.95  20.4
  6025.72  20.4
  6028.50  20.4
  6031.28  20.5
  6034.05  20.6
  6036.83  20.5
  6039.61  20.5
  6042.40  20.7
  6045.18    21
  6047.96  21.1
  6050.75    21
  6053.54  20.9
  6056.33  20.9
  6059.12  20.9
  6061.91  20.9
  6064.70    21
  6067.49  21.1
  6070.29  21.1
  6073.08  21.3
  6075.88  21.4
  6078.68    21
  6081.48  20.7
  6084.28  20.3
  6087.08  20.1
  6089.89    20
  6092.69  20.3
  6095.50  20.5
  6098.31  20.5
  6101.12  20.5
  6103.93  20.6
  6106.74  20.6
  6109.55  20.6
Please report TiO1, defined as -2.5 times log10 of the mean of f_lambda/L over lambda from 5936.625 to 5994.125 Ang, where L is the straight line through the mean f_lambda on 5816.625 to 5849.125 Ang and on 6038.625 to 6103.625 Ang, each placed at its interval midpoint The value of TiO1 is 0.03 mag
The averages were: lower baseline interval 21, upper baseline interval 20.8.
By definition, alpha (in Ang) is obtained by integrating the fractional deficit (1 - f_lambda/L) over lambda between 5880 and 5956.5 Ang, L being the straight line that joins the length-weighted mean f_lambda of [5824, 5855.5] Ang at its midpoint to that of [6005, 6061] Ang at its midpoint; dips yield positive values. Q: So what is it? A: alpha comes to 5.5 Ang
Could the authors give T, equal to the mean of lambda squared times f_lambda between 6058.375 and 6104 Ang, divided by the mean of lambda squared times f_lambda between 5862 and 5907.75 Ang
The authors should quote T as 1.2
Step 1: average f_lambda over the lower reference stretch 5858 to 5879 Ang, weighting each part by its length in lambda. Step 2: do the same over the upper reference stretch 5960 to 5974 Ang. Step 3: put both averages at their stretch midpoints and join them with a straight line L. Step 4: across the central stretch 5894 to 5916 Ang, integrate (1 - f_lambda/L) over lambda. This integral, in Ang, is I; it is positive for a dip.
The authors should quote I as 2.1 Ang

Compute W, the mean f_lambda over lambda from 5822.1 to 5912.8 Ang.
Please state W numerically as 19.6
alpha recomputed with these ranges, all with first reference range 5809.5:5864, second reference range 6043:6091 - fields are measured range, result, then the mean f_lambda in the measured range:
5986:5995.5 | 0.3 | 20.2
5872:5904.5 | 4.7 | 17.8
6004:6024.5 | 0.8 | 20.1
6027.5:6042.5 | 0.2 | 20.5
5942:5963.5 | 0.5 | 20.4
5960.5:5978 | 0.3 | 20.5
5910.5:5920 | 0.4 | 20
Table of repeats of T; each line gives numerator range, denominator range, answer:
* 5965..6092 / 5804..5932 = 1.09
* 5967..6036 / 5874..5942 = 1.09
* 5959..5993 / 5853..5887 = 1.06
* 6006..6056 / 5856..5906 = 1.16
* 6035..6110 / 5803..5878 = 1.08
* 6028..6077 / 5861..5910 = 1.19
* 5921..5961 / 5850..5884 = 1.05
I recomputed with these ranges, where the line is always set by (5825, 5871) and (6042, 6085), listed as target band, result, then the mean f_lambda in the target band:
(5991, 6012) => 0.73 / 20.2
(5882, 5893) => 2.08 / 16.8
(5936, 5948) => 0.14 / 20.6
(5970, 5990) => 0.69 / 20.1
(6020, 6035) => 0.36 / 20.4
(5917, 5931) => 0.09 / 20.7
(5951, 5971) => 0.39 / 20.4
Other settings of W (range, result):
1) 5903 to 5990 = 20.3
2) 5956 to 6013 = 20.3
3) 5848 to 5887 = 20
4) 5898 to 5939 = 19.9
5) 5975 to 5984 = 20.1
